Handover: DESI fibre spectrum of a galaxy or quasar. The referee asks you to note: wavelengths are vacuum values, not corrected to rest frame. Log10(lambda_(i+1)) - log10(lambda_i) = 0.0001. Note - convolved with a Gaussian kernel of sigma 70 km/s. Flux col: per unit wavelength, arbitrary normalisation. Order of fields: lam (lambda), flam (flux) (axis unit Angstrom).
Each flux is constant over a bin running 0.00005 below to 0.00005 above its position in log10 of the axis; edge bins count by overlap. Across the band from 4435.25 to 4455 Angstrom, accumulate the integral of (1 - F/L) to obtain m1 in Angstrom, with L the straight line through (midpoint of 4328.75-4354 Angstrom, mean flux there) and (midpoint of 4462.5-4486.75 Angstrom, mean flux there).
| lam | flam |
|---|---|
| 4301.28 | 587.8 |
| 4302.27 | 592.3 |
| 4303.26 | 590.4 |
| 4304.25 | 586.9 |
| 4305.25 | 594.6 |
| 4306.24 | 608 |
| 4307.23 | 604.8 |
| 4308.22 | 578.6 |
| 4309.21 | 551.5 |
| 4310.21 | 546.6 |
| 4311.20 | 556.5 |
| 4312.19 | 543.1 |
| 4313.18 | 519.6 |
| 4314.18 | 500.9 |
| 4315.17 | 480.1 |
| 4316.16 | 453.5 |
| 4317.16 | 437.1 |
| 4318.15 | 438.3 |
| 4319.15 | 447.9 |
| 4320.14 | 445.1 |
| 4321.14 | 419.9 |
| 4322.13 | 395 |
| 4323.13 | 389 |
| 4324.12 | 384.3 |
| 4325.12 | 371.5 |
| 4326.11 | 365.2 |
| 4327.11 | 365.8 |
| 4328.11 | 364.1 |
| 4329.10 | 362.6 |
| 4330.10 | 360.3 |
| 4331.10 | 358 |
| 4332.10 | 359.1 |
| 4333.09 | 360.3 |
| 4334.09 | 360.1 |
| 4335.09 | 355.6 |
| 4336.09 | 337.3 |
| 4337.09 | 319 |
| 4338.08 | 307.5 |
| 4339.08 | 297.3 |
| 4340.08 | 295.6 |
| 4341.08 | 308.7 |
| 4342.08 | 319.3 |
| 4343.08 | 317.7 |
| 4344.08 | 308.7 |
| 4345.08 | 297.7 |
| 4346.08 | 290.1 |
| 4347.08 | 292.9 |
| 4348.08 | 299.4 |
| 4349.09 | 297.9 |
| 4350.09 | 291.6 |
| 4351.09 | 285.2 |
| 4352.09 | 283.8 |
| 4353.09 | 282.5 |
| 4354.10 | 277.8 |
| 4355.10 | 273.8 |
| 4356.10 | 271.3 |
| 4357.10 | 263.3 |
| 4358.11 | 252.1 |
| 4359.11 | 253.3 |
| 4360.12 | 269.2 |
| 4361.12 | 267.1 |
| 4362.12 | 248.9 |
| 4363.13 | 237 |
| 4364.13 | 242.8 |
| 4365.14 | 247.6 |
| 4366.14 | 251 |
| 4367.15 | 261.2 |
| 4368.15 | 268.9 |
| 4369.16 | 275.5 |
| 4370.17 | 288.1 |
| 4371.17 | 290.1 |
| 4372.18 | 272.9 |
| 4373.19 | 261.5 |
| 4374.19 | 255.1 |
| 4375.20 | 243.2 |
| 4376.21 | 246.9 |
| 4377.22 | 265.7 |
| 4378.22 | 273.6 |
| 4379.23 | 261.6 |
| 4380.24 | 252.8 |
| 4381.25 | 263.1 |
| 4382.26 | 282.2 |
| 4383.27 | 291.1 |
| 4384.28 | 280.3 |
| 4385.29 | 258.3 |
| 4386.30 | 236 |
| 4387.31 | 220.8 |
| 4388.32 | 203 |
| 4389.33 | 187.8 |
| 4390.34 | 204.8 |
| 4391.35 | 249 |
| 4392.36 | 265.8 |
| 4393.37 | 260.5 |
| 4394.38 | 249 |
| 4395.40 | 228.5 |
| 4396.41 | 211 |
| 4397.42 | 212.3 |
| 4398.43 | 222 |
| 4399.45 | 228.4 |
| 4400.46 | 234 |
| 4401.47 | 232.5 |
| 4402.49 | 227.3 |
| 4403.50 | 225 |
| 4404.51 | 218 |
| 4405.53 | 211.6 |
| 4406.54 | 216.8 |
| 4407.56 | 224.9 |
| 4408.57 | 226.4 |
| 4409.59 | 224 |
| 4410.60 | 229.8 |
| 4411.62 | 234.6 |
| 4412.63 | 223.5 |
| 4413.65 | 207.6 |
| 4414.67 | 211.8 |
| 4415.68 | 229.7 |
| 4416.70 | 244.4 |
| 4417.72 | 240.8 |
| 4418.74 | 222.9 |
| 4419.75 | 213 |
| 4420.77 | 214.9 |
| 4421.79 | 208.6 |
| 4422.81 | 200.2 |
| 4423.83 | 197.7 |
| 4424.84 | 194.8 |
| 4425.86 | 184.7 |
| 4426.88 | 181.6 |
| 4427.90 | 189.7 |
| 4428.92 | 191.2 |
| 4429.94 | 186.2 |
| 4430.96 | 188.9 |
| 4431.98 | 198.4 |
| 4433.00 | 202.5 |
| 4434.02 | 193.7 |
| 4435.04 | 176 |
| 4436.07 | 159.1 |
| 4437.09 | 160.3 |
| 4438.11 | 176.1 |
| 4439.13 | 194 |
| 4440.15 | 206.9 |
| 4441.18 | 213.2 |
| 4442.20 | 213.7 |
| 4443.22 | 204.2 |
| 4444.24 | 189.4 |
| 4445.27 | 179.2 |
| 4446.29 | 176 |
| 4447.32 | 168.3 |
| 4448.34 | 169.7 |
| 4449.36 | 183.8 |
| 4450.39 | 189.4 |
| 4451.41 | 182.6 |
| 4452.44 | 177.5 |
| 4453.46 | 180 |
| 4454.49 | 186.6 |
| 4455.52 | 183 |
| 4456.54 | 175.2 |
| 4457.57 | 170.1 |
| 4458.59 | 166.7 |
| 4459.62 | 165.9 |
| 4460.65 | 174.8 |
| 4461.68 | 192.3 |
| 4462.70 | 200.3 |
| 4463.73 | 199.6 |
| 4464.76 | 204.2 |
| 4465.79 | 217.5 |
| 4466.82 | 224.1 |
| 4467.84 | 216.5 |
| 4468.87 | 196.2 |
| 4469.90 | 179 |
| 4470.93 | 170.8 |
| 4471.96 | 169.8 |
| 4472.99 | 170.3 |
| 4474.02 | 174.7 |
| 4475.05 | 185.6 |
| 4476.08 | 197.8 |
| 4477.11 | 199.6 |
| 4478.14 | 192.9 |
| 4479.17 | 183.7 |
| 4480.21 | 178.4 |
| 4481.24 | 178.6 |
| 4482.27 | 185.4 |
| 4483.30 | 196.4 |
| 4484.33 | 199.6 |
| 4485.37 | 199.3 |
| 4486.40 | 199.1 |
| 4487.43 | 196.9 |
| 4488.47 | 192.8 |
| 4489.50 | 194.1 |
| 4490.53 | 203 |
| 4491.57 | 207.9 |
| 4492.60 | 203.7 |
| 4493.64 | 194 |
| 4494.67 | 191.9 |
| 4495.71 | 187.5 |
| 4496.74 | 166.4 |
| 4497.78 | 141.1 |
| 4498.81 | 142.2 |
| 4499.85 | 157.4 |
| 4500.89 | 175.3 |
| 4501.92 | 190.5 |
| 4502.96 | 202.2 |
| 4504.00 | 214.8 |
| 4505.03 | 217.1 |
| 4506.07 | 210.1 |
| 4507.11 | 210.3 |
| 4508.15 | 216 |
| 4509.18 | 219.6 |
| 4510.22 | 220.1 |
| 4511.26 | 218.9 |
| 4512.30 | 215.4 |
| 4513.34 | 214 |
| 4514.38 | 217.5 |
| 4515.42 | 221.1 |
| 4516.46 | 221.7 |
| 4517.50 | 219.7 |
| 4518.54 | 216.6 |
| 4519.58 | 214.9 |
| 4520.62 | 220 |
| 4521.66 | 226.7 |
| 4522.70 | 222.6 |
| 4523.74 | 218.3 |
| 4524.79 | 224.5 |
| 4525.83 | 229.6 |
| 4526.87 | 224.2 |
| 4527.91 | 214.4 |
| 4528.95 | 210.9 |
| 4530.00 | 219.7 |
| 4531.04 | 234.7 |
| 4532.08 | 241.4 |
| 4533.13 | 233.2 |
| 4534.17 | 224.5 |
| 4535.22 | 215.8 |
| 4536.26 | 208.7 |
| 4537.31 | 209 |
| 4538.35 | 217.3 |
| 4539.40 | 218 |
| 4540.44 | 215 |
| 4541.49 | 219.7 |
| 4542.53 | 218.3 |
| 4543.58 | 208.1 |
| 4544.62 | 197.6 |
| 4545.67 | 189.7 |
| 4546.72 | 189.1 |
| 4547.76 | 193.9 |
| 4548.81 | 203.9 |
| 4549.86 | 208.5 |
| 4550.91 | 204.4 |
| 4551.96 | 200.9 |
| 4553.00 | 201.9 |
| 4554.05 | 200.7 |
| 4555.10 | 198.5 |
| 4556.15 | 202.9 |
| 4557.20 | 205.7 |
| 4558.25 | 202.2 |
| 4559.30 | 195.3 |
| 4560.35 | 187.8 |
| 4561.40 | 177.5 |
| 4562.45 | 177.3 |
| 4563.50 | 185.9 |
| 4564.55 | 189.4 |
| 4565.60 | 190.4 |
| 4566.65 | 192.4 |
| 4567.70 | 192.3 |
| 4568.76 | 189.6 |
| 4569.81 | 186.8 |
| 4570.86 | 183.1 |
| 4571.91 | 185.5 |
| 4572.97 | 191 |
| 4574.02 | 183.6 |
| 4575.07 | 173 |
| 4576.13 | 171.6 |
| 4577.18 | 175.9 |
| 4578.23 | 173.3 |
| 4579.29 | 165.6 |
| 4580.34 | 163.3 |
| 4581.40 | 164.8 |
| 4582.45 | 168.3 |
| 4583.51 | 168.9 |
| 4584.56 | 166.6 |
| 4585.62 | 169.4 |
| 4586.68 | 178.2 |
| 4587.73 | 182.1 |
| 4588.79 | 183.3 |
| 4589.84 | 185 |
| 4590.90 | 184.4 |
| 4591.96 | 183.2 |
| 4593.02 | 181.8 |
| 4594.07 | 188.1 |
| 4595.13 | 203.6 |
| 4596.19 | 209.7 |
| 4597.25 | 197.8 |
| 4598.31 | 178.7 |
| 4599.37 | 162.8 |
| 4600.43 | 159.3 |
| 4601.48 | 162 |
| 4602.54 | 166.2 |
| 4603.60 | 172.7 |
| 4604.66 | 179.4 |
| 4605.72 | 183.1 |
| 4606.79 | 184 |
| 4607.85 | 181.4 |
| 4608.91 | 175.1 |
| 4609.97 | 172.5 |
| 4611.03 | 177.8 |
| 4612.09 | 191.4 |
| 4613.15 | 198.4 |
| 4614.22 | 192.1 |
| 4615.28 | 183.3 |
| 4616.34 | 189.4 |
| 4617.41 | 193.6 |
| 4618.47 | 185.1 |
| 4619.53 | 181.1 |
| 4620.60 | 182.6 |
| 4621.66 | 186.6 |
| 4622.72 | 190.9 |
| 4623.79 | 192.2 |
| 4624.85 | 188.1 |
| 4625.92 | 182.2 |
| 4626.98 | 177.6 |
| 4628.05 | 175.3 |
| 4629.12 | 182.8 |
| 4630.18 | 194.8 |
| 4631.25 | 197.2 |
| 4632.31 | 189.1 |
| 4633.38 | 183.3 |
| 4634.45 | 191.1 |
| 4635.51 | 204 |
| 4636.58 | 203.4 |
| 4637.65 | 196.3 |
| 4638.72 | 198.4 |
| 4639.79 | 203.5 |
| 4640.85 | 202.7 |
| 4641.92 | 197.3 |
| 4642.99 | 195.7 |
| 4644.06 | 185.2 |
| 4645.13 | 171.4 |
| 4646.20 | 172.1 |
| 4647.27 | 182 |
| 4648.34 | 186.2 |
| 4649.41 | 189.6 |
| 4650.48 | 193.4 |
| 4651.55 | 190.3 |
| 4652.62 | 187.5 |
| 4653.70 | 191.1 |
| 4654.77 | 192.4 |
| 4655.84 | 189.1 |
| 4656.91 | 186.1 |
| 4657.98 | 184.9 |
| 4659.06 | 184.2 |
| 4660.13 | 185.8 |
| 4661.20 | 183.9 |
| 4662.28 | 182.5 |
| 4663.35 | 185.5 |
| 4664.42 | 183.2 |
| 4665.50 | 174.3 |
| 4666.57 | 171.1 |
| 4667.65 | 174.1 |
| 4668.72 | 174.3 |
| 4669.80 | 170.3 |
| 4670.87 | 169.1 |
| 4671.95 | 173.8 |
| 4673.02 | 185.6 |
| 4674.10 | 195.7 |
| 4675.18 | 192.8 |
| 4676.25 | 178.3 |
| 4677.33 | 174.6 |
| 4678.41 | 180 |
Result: 3.2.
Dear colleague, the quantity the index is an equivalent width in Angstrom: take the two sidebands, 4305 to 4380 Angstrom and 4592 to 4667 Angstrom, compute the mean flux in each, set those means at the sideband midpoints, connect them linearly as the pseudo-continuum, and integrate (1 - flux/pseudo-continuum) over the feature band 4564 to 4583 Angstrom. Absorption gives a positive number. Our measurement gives 3.3 Angstrom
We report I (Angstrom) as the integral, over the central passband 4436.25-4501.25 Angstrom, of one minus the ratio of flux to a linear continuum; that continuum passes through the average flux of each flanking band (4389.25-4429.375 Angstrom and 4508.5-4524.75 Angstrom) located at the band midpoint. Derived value 9.8 Angstrom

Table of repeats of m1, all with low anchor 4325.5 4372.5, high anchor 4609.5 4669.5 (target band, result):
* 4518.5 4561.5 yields 2.7 Angstrom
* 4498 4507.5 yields 2.0 Angstrom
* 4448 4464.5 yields 4.9 Angstrom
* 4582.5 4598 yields 1.7 Angstrom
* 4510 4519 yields 0.7 Angstrom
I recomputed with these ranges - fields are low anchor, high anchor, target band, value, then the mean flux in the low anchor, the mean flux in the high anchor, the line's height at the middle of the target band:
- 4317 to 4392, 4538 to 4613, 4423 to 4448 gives 6.7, 299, 187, 258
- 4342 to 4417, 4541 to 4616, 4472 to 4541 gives 1.8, 253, 186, 210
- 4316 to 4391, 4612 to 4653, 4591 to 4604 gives 1.5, 302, 189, 204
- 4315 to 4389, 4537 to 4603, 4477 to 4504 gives 5.2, 307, 189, 232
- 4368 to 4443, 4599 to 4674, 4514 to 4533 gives -1.6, 226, 184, 205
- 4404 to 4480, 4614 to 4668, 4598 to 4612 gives 1.1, 196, 188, 189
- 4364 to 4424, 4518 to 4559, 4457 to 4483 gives 4.3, 239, 213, 225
